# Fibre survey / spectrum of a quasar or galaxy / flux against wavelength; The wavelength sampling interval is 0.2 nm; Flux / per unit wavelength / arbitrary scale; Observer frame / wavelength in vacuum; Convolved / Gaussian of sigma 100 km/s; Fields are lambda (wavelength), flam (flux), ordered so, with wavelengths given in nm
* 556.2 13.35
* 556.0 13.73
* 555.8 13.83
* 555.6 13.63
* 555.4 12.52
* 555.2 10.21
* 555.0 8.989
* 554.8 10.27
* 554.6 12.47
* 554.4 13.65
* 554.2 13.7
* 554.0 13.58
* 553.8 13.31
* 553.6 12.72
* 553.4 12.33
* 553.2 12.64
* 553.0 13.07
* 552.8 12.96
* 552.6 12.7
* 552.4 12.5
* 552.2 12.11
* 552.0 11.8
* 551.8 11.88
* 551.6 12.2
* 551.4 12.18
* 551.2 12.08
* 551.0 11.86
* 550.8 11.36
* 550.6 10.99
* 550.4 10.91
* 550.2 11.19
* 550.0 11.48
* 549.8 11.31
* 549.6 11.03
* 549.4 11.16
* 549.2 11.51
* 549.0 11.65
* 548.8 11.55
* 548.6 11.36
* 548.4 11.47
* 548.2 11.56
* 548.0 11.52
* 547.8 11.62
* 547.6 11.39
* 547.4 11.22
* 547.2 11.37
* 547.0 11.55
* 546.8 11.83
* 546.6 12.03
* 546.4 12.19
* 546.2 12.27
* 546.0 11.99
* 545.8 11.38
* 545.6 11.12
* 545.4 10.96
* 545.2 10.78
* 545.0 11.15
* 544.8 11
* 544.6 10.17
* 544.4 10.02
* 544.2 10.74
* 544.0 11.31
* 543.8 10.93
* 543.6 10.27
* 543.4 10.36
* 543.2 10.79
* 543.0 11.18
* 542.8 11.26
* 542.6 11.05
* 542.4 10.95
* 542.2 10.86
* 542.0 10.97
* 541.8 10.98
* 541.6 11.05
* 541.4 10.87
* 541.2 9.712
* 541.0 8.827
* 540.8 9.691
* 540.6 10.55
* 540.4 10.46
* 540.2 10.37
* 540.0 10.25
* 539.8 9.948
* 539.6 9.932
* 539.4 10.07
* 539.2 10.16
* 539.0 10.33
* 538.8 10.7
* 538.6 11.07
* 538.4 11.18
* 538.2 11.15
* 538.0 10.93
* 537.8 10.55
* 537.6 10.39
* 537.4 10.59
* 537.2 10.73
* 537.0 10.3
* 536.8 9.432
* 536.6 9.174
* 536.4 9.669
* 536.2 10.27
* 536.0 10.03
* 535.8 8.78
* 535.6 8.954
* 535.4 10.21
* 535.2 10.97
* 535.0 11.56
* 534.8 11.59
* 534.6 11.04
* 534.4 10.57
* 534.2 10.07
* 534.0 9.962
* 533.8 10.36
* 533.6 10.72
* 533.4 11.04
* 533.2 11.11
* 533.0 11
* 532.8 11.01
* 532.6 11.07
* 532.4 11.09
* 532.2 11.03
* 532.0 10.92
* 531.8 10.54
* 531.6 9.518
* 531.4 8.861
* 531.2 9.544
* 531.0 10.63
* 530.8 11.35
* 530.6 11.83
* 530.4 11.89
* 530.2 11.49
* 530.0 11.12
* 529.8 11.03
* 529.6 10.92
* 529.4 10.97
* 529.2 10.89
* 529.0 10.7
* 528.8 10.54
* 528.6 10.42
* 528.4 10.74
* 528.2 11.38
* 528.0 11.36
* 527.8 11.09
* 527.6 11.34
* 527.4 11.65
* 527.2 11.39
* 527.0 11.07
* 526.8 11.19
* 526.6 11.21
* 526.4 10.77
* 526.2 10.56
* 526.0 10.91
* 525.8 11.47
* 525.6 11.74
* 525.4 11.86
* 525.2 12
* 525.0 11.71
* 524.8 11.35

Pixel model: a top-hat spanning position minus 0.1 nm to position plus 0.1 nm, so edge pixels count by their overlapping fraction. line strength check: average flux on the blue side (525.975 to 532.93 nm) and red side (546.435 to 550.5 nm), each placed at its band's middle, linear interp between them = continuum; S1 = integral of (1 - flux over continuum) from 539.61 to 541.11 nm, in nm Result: 0.162 nm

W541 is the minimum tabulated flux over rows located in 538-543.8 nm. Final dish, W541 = 8.827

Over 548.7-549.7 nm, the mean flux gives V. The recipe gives 11.4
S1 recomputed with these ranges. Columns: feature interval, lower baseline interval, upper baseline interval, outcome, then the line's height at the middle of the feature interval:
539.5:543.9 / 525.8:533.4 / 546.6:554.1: 0.370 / 11.5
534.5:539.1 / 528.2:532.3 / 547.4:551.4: 0.241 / 11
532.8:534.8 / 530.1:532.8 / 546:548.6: 0.033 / 10.9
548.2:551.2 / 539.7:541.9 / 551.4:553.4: 0.133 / 11.9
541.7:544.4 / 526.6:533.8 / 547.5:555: 0.158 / 11.5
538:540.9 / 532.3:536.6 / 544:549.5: 0.109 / 10.8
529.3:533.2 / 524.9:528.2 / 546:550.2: 0.186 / 11.4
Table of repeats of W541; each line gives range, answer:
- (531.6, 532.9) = 9.518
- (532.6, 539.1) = 8.78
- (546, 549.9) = 11.03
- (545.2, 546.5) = 10.78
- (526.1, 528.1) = 10.56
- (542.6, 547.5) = 10.02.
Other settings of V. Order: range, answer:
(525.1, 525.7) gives 11.9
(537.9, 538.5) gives 11.1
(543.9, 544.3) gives 11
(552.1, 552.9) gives 12.6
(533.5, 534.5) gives 10.3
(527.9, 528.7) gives 11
